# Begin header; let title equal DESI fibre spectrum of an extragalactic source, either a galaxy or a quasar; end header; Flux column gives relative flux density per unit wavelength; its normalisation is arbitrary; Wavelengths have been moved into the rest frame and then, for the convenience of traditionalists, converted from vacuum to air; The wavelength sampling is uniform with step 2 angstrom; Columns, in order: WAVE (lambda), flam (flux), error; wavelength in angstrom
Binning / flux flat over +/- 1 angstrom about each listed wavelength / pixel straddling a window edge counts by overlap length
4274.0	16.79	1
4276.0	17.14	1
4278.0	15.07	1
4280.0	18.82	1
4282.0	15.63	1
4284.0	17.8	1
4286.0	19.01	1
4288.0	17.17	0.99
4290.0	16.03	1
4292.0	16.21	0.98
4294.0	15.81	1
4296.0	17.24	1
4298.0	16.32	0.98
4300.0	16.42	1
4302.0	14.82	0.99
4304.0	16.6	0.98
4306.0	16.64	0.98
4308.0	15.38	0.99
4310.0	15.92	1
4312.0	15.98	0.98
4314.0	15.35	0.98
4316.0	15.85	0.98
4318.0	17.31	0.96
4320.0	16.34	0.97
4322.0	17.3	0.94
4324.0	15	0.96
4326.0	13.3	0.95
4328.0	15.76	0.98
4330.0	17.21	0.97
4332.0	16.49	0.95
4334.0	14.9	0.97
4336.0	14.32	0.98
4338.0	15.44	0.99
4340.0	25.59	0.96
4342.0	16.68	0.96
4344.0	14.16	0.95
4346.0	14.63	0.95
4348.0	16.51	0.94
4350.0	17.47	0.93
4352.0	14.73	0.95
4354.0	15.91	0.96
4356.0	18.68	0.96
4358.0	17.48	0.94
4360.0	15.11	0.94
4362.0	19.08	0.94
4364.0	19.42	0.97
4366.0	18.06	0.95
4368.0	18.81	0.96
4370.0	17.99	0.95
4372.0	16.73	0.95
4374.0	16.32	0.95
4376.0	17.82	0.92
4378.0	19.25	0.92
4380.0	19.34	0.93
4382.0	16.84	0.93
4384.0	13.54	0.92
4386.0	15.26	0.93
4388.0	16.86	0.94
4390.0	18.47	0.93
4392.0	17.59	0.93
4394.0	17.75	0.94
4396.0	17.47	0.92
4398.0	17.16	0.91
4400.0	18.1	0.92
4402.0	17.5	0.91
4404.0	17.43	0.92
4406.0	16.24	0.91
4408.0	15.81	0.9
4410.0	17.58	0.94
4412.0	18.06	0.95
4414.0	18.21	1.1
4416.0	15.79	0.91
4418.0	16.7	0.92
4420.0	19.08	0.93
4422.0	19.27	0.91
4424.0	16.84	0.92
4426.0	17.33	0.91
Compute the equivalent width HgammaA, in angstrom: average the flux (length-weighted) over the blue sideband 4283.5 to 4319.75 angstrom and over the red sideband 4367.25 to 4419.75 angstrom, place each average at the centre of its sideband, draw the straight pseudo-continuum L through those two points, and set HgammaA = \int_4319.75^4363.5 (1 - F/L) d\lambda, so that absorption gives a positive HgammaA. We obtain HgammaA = 0.8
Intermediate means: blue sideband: 16.4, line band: 16.5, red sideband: 17.3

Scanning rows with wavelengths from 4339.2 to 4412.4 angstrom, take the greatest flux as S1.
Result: 25.59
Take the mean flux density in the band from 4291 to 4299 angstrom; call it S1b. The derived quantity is 16.4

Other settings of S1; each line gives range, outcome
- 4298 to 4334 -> 17.31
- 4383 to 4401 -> 18.47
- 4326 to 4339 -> 17.21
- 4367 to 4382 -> 19.34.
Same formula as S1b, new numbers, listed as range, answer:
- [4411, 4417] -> 17.4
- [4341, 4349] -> 15.5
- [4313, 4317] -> 15.6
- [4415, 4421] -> 17.2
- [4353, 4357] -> 17.3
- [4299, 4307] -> 16.1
